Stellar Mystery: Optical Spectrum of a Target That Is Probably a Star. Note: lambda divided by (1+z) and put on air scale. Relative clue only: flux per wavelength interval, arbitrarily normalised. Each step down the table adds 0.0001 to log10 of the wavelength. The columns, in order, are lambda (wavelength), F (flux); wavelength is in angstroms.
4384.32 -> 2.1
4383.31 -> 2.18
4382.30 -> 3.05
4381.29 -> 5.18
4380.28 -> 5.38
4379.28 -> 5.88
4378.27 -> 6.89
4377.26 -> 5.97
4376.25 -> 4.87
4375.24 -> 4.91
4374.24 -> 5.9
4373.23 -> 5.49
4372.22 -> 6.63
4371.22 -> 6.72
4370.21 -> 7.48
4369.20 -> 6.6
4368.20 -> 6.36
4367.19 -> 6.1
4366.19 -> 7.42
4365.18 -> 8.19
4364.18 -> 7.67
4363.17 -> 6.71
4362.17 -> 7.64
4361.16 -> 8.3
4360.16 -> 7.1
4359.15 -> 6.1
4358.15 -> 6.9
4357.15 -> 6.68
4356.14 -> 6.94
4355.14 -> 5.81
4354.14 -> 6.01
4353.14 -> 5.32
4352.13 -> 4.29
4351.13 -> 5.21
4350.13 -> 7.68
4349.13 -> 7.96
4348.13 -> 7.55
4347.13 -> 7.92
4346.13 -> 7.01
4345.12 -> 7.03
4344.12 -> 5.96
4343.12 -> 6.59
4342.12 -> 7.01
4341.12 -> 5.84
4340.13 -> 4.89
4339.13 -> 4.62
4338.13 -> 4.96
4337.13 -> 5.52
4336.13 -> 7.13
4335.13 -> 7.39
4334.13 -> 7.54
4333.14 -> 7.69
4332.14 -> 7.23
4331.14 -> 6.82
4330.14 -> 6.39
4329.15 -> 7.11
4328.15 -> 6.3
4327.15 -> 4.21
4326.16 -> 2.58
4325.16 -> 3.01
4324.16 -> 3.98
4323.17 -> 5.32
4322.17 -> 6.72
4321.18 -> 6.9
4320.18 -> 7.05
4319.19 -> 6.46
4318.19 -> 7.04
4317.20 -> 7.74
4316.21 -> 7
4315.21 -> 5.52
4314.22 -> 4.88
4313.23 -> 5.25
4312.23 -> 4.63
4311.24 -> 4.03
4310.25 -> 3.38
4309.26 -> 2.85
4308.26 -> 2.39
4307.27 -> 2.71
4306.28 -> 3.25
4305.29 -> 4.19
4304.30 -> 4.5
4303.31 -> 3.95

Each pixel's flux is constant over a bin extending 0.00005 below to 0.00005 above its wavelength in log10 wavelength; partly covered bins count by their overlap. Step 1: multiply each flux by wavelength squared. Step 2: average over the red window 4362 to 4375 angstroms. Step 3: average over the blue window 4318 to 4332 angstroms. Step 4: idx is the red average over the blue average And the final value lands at 1.21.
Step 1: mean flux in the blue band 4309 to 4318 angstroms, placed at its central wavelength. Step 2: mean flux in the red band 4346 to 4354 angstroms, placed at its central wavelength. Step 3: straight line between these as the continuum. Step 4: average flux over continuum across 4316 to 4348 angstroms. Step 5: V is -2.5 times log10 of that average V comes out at -0.07 mag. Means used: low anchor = 5.16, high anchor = 6.57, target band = 6.23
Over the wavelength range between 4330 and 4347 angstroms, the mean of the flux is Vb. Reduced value 6.48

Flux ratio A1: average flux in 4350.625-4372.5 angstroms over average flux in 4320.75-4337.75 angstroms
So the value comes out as 1.11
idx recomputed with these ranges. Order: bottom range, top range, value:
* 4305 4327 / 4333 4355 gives 1.33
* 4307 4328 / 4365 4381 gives 1.29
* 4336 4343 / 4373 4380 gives 1.02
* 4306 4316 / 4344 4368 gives 1.74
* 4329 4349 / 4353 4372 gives 1.05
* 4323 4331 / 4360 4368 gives 1.52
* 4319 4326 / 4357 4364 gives 1.33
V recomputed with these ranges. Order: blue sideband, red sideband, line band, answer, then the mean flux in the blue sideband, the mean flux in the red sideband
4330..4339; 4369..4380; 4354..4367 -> -0.12 mag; 6.66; 6.09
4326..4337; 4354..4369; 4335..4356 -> 0.07 mag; 6.49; 6.95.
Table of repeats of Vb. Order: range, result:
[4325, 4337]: 6.19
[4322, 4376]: 6.33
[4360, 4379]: 6.66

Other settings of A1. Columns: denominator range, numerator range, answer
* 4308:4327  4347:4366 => 1.34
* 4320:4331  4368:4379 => 1.14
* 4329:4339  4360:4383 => 0.95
